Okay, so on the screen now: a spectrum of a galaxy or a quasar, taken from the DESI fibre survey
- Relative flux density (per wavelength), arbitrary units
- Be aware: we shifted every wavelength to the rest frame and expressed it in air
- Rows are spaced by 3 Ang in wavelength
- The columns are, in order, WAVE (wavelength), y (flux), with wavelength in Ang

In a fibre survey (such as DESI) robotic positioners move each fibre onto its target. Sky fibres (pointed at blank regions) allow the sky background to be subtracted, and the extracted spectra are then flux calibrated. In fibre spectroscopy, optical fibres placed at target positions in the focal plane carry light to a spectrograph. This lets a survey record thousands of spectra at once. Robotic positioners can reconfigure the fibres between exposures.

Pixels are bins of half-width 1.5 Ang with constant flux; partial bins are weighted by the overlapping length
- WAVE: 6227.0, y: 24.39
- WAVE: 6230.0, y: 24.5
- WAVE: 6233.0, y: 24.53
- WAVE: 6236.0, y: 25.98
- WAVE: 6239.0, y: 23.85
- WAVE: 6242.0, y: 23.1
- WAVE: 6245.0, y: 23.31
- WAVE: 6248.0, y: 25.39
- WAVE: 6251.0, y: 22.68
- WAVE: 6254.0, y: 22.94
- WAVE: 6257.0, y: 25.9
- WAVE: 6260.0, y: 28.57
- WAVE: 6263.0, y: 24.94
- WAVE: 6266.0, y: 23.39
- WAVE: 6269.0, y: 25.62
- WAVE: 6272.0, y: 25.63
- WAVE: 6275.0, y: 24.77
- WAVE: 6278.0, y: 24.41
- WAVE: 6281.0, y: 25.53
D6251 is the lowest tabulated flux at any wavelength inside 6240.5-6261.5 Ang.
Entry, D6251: 22.68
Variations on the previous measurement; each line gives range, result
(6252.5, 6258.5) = 22.94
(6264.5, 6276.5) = 23.39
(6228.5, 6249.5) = 23.1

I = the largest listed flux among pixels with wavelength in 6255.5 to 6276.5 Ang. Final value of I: 28.57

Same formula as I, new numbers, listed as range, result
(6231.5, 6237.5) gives 25.98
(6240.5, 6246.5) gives 23.31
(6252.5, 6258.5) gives 25.9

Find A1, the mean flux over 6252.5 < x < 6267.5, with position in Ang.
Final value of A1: 25.1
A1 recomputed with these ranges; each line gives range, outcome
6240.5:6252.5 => 23.6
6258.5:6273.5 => 25.6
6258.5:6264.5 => 26.8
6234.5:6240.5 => 24.9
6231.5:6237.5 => 25.3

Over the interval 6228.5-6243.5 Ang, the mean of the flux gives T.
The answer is 24.4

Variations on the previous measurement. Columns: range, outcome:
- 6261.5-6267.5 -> 24.2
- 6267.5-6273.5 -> 25.6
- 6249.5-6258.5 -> 23.8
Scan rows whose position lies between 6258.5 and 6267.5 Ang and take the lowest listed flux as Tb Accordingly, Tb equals 23.39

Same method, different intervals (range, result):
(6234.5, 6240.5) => 23.85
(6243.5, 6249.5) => 23.31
